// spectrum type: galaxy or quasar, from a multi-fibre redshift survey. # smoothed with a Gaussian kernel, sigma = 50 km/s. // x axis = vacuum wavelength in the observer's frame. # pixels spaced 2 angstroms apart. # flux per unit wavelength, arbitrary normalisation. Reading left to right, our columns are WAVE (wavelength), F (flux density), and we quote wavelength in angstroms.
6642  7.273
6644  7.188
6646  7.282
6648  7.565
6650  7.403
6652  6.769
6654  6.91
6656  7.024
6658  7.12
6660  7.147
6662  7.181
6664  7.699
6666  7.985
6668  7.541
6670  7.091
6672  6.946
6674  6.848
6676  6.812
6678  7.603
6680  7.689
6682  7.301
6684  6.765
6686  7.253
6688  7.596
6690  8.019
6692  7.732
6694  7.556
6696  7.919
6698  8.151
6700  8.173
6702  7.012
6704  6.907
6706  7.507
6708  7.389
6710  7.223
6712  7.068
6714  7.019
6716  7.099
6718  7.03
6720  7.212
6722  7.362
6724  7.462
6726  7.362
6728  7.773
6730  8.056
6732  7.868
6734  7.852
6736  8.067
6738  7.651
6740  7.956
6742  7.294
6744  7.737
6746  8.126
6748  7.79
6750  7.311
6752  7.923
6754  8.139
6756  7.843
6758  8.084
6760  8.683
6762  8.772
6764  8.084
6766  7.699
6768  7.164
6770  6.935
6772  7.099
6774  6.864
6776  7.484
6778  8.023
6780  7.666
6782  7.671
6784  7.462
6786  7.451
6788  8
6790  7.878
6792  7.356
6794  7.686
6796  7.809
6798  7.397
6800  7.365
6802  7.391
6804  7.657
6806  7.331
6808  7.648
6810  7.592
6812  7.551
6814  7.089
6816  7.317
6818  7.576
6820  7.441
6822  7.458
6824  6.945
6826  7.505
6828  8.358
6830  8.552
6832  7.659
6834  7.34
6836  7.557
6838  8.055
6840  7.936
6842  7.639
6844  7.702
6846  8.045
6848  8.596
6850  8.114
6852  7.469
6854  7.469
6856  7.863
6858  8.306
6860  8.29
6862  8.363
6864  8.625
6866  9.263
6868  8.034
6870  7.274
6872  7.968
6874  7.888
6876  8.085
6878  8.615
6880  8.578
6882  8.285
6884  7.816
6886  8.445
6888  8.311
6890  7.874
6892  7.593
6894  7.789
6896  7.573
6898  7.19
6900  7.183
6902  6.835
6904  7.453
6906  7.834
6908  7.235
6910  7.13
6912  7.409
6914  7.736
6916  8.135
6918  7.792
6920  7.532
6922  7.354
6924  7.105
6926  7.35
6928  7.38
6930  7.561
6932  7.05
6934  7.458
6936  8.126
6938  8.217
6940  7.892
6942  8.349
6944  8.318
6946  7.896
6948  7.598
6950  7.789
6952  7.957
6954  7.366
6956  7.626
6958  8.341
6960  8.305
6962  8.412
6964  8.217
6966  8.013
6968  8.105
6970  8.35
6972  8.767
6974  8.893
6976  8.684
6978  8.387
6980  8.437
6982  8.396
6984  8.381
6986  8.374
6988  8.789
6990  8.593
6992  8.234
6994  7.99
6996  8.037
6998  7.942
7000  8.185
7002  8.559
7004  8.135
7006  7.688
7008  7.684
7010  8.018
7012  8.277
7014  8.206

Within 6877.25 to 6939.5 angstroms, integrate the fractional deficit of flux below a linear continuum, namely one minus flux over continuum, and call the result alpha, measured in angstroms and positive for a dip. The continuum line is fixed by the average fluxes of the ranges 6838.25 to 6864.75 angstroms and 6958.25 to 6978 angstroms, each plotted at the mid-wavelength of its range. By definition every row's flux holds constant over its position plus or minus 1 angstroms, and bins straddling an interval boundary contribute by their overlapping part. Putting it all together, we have 4.09 angstroms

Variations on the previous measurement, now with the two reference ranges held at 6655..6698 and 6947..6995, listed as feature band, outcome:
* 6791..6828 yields 1.4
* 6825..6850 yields -0.2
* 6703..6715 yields 0.5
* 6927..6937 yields 0.8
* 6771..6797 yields 0.4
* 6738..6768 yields -1.2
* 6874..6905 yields 0.6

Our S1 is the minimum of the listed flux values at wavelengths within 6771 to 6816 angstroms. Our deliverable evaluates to 6.864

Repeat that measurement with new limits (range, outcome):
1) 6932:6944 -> 7.05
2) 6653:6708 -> 6.765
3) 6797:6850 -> 6.945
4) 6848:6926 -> 6.835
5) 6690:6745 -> 6.907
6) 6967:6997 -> 7.99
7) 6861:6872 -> 7.274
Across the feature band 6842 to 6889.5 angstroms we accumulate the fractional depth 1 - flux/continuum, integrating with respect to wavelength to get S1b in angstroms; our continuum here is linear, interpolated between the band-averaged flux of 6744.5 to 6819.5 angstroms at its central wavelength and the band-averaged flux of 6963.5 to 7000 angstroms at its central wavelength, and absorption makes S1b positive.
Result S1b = -1.1 angstroms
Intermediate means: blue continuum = 7.65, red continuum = 8.36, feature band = 8.13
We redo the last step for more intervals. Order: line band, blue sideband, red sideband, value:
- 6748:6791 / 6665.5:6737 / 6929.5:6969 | -0.8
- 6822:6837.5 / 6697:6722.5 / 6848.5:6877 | 0.4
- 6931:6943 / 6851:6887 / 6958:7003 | 0.6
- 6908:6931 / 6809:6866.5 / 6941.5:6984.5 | 1.7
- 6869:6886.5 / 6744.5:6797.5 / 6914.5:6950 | -0.9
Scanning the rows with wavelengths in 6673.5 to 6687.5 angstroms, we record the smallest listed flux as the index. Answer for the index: 6.765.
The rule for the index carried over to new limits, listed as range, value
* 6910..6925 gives 7.105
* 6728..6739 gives 7.651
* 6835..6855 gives 7.469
